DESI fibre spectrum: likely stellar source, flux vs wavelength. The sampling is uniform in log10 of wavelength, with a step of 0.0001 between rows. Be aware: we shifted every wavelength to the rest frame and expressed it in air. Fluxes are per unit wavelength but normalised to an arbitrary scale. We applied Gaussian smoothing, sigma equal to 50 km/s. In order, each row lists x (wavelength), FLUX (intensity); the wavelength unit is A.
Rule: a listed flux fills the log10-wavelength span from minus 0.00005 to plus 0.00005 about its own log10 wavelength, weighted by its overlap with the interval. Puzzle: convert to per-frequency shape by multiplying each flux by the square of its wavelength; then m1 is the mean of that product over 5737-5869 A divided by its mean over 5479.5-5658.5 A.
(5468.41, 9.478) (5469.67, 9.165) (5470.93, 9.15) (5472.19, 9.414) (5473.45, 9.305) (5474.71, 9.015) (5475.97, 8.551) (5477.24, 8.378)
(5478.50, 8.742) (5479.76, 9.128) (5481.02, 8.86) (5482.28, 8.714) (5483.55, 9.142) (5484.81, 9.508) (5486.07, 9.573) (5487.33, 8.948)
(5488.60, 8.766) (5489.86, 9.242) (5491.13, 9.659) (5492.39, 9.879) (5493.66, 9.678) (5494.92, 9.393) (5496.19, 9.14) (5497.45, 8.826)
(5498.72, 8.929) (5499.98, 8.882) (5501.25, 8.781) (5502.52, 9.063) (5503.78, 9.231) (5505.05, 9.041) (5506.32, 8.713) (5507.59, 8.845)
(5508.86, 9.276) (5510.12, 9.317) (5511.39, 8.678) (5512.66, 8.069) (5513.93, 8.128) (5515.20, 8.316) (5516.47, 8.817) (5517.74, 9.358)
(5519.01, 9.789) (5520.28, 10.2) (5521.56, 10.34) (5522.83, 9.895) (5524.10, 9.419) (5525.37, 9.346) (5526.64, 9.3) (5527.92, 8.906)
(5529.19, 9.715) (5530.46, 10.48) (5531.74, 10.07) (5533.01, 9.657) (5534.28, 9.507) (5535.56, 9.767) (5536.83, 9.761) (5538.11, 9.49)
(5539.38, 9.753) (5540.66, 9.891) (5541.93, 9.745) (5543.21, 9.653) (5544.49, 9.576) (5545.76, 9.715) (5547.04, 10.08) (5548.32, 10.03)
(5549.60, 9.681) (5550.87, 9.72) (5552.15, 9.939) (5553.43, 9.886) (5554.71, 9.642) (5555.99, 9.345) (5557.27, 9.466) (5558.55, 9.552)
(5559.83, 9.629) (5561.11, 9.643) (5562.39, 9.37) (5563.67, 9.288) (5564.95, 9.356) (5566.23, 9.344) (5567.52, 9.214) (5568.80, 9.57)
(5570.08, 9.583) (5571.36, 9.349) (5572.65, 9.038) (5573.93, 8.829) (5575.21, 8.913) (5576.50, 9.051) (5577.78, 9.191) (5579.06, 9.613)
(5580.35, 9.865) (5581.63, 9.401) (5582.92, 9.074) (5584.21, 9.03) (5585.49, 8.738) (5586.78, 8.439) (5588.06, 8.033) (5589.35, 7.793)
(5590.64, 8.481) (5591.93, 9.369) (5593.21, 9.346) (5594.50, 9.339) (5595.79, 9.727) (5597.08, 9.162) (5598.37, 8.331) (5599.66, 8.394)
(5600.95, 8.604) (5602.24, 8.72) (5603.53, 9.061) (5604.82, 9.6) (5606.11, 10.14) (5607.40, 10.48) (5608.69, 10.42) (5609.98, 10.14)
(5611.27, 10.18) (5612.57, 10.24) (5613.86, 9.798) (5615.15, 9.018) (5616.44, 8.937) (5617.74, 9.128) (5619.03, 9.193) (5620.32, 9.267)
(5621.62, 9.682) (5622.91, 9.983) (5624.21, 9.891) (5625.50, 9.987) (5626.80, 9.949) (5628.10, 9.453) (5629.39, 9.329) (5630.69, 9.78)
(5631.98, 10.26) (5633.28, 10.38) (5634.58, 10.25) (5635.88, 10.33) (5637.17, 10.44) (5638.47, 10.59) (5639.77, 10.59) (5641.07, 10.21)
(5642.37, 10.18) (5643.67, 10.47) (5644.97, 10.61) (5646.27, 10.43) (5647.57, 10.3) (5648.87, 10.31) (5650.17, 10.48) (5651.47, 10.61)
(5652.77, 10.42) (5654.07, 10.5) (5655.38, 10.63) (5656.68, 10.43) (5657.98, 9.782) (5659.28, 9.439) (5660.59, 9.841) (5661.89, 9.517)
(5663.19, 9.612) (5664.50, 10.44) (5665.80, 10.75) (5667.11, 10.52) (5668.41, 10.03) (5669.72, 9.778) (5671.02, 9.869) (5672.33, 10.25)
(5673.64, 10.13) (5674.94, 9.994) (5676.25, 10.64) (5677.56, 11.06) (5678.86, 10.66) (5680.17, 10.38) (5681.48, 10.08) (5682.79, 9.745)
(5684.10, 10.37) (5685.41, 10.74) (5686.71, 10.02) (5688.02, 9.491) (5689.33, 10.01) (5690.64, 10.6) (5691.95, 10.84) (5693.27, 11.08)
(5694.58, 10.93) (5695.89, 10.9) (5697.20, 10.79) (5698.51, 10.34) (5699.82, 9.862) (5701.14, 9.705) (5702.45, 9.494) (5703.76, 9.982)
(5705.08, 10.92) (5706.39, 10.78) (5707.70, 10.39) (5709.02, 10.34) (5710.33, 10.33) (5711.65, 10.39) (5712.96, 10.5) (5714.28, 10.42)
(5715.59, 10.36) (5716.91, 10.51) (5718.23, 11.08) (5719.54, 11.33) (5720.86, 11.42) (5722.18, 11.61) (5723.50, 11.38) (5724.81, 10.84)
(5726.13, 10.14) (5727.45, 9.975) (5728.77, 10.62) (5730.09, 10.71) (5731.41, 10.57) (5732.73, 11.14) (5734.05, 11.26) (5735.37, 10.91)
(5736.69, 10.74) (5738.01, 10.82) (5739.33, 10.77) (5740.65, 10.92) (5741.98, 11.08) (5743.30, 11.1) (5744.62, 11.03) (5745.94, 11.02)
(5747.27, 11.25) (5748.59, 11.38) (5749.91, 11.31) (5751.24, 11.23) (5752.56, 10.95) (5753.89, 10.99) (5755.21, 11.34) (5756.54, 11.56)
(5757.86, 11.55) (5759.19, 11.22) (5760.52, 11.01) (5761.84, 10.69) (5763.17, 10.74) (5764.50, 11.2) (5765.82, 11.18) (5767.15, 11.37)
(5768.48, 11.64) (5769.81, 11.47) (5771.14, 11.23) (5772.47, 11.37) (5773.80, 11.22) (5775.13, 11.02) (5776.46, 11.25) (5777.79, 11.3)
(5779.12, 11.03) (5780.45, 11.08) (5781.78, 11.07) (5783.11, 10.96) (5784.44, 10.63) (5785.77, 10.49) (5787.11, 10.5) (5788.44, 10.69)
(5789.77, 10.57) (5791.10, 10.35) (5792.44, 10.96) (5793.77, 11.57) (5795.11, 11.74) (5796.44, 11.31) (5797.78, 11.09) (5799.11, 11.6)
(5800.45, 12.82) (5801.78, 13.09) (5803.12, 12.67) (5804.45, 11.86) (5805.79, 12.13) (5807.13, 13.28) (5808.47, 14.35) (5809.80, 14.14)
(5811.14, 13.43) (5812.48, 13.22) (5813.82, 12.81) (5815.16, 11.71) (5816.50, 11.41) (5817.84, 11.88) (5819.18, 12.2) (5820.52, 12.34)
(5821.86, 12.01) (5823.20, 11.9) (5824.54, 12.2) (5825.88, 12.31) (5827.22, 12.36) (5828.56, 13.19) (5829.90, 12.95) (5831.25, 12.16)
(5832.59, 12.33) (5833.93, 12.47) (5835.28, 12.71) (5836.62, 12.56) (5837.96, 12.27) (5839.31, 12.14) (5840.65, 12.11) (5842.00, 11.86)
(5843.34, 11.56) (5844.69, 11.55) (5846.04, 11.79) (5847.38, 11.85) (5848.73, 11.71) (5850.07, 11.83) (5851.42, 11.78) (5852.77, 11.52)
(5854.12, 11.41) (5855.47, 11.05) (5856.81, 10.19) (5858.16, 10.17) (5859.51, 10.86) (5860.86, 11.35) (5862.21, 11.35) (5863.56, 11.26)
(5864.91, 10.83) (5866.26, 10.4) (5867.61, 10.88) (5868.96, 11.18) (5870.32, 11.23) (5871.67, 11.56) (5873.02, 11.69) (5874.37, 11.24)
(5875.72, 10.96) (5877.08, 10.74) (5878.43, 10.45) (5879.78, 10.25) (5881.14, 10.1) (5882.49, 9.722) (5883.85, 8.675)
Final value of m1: 1.3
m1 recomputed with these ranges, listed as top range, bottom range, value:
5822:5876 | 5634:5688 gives 1.21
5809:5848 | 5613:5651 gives 1.32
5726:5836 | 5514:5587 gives 1.32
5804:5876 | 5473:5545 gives 1.44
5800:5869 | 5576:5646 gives 1.36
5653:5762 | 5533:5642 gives 1.16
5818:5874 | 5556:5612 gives 1.39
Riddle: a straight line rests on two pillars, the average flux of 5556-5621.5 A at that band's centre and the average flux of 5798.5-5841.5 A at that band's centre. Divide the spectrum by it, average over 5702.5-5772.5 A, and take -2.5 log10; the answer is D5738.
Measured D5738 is 0.04 mag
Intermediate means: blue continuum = 9.27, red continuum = 12.5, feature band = 10.9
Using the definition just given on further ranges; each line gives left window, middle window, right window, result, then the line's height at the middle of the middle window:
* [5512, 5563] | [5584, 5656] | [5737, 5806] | 0.05 mag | 10.2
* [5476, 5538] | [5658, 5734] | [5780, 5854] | 0.05 mag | 10.9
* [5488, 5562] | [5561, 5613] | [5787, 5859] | 0.08 mag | 9.96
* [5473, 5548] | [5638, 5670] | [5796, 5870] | 0.02 mag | 10.5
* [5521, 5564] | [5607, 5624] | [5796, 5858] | 0.07 mag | 10.3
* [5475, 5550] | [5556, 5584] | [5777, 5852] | 0.05 mag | 9.81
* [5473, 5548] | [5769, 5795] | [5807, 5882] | 0.03 mag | 11.3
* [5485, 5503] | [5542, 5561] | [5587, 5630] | -0.05 mag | 9.28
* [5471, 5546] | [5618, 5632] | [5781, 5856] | 0.07 mag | 10.3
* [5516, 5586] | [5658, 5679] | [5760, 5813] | 0.04 mag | 10.6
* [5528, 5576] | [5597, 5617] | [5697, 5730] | 0.05 mag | 9.91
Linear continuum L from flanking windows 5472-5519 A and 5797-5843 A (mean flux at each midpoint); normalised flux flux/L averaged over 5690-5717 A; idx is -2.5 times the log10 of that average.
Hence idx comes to 0.077 mag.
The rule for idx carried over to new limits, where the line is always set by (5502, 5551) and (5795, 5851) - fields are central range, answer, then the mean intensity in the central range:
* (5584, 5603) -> 0.153 mag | 8.76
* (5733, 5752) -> 0.045 mag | 11.1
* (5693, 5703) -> 0.074 mag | 10.4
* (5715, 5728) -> 0.045 mag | 10.9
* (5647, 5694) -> 0.059 mag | 10.3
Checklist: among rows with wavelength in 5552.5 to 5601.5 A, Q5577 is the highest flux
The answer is 9.886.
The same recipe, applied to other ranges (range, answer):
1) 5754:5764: 11.56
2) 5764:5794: 11.64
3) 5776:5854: 14.35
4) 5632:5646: 10.61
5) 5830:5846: 12.71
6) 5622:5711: 11.08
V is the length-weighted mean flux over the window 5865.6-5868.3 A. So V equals 10.7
